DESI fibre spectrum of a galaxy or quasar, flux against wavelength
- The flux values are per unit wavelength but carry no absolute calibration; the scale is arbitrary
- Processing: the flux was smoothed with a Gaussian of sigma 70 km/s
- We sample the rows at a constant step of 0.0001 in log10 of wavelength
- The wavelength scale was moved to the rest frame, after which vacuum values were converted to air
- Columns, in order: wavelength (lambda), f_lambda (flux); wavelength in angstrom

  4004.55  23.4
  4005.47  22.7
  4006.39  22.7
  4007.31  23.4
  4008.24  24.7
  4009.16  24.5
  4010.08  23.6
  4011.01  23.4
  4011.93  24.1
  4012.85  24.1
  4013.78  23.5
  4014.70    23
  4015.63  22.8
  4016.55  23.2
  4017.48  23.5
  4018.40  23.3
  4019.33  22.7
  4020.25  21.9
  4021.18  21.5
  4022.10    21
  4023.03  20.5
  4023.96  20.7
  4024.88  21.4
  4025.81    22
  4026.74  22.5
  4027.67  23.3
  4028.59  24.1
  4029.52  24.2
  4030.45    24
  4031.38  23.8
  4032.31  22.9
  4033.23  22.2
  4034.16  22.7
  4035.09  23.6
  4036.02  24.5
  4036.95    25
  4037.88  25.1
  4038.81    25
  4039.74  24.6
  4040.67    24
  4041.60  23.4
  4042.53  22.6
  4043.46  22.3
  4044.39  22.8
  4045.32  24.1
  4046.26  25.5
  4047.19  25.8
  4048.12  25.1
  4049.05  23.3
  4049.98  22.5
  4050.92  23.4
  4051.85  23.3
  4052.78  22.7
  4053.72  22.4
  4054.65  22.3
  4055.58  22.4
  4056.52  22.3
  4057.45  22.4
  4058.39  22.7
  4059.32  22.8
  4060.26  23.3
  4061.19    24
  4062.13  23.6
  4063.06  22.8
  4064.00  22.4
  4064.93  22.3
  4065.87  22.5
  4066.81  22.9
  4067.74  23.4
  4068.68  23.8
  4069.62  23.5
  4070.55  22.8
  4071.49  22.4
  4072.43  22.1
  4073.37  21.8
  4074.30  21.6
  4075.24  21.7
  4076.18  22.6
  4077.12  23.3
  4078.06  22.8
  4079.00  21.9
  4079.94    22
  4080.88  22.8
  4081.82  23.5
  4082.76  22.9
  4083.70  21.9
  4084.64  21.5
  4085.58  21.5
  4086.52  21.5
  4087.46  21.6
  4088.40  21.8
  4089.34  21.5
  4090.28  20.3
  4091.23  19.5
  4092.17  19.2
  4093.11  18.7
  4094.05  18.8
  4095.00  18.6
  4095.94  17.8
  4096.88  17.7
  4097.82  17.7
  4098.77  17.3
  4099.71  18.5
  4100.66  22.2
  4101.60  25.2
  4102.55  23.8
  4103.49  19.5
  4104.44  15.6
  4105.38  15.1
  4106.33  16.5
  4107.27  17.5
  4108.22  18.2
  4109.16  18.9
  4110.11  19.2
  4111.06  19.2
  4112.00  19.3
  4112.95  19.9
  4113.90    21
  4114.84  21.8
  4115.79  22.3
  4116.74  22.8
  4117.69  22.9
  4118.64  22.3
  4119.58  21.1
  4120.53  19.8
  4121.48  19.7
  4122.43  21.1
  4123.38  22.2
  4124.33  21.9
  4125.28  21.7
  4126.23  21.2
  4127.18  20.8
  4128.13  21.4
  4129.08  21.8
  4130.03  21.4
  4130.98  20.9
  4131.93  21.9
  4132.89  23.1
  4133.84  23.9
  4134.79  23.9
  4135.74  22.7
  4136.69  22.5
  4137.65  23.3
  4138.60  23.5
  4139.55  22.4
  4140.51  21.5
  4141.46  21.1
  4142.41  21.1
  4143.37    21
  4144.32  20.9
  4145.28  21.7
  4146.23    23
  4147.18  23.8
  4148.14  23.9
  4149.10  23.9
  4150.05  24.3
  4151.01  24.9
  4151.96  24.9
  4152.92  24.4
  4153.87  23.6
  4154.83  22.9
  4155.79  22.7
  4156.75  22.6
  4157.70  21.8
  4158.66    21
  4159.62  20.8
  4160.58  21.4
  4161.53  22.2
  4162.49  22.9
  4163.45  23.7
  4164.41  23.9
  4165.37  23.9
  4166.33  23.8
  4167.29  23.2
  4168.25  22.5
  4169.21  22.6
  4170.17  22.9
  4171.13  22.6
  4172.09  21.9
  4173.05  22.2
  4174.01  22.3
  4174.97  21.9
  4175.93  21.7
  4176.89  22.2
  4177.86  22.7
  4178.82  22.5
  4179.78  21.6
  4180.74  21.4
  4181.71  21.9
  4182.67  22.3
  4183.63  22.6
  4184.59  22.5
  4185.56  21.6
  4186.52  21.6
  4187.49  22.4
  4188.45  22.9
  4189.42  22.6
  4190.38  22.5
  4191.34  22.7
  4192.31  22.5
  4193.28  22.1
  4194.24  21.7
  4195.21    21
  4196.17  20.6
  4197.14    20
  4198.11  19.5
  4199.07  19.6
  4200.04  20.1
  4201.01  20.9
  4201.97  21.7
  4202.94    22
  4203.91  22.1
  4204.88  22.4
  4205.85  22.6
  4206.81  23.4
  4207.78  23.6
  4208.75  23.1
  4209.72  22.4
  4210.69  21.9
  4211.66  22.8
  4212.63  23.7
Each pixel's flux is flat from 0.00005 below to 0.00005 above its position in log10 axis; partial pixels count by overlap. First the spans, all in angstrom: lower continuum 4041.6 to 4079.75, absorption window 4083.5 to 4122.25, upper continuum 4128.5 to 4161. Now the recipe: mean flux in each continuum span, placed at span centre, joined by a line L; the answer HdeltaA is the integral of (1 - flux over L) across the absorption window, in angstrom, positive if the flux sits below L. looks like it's 4.8 angstrom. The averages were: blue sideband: 22.9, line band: 20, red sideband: 22.6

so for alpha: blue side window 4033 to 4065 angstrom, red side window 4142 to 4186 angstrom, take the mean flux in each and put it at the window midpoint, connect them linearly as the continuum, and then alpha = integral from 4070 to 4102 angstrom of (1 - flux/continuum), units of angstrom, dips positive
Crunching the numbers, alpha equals 2.9 angstrom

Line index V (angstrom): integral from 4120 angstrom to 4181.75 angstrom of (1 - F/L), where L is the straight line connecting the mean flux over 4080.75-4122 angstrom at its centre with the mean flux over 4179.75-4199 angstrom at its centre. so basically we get -3.9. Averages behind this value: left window 20.2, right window 21.8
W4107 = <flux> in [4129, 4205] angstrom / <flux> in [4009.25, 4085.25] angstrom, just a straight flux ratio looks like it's 0.97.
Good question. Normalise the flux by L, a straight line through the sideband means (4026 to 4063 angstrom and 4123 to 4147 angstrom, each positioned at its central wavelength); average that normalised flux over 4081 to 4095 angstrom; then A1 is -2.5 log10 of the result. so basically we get 0.09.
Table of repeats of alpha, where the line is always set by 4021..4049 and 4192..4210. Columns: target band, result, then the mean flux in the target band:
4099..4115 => 2.26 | 19.4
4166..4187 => -0.38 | 22.3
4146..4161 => -0.67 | 23.1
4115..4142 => 0.51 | 22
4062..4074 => 0.14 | 22.8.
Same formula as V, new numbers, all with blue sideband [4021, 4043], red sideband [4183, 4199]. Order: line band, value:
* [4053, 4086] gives 0.3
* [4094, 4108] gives 2.3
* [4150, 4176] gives -1.0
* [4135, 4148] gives -0.1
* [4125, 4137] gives 0.1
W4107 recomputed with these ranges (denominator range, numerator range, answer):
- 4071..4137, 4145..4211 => 1.07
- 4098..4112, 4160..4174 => 1.20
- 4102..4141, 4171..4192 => 1.06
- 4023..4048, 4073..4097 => 0.90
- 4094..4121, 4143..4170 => 1.17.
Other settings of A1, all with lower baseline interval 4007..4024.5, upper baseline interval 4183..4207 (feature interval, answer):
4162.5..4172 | -0.06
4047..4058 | -0.02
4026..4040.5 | -0.05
